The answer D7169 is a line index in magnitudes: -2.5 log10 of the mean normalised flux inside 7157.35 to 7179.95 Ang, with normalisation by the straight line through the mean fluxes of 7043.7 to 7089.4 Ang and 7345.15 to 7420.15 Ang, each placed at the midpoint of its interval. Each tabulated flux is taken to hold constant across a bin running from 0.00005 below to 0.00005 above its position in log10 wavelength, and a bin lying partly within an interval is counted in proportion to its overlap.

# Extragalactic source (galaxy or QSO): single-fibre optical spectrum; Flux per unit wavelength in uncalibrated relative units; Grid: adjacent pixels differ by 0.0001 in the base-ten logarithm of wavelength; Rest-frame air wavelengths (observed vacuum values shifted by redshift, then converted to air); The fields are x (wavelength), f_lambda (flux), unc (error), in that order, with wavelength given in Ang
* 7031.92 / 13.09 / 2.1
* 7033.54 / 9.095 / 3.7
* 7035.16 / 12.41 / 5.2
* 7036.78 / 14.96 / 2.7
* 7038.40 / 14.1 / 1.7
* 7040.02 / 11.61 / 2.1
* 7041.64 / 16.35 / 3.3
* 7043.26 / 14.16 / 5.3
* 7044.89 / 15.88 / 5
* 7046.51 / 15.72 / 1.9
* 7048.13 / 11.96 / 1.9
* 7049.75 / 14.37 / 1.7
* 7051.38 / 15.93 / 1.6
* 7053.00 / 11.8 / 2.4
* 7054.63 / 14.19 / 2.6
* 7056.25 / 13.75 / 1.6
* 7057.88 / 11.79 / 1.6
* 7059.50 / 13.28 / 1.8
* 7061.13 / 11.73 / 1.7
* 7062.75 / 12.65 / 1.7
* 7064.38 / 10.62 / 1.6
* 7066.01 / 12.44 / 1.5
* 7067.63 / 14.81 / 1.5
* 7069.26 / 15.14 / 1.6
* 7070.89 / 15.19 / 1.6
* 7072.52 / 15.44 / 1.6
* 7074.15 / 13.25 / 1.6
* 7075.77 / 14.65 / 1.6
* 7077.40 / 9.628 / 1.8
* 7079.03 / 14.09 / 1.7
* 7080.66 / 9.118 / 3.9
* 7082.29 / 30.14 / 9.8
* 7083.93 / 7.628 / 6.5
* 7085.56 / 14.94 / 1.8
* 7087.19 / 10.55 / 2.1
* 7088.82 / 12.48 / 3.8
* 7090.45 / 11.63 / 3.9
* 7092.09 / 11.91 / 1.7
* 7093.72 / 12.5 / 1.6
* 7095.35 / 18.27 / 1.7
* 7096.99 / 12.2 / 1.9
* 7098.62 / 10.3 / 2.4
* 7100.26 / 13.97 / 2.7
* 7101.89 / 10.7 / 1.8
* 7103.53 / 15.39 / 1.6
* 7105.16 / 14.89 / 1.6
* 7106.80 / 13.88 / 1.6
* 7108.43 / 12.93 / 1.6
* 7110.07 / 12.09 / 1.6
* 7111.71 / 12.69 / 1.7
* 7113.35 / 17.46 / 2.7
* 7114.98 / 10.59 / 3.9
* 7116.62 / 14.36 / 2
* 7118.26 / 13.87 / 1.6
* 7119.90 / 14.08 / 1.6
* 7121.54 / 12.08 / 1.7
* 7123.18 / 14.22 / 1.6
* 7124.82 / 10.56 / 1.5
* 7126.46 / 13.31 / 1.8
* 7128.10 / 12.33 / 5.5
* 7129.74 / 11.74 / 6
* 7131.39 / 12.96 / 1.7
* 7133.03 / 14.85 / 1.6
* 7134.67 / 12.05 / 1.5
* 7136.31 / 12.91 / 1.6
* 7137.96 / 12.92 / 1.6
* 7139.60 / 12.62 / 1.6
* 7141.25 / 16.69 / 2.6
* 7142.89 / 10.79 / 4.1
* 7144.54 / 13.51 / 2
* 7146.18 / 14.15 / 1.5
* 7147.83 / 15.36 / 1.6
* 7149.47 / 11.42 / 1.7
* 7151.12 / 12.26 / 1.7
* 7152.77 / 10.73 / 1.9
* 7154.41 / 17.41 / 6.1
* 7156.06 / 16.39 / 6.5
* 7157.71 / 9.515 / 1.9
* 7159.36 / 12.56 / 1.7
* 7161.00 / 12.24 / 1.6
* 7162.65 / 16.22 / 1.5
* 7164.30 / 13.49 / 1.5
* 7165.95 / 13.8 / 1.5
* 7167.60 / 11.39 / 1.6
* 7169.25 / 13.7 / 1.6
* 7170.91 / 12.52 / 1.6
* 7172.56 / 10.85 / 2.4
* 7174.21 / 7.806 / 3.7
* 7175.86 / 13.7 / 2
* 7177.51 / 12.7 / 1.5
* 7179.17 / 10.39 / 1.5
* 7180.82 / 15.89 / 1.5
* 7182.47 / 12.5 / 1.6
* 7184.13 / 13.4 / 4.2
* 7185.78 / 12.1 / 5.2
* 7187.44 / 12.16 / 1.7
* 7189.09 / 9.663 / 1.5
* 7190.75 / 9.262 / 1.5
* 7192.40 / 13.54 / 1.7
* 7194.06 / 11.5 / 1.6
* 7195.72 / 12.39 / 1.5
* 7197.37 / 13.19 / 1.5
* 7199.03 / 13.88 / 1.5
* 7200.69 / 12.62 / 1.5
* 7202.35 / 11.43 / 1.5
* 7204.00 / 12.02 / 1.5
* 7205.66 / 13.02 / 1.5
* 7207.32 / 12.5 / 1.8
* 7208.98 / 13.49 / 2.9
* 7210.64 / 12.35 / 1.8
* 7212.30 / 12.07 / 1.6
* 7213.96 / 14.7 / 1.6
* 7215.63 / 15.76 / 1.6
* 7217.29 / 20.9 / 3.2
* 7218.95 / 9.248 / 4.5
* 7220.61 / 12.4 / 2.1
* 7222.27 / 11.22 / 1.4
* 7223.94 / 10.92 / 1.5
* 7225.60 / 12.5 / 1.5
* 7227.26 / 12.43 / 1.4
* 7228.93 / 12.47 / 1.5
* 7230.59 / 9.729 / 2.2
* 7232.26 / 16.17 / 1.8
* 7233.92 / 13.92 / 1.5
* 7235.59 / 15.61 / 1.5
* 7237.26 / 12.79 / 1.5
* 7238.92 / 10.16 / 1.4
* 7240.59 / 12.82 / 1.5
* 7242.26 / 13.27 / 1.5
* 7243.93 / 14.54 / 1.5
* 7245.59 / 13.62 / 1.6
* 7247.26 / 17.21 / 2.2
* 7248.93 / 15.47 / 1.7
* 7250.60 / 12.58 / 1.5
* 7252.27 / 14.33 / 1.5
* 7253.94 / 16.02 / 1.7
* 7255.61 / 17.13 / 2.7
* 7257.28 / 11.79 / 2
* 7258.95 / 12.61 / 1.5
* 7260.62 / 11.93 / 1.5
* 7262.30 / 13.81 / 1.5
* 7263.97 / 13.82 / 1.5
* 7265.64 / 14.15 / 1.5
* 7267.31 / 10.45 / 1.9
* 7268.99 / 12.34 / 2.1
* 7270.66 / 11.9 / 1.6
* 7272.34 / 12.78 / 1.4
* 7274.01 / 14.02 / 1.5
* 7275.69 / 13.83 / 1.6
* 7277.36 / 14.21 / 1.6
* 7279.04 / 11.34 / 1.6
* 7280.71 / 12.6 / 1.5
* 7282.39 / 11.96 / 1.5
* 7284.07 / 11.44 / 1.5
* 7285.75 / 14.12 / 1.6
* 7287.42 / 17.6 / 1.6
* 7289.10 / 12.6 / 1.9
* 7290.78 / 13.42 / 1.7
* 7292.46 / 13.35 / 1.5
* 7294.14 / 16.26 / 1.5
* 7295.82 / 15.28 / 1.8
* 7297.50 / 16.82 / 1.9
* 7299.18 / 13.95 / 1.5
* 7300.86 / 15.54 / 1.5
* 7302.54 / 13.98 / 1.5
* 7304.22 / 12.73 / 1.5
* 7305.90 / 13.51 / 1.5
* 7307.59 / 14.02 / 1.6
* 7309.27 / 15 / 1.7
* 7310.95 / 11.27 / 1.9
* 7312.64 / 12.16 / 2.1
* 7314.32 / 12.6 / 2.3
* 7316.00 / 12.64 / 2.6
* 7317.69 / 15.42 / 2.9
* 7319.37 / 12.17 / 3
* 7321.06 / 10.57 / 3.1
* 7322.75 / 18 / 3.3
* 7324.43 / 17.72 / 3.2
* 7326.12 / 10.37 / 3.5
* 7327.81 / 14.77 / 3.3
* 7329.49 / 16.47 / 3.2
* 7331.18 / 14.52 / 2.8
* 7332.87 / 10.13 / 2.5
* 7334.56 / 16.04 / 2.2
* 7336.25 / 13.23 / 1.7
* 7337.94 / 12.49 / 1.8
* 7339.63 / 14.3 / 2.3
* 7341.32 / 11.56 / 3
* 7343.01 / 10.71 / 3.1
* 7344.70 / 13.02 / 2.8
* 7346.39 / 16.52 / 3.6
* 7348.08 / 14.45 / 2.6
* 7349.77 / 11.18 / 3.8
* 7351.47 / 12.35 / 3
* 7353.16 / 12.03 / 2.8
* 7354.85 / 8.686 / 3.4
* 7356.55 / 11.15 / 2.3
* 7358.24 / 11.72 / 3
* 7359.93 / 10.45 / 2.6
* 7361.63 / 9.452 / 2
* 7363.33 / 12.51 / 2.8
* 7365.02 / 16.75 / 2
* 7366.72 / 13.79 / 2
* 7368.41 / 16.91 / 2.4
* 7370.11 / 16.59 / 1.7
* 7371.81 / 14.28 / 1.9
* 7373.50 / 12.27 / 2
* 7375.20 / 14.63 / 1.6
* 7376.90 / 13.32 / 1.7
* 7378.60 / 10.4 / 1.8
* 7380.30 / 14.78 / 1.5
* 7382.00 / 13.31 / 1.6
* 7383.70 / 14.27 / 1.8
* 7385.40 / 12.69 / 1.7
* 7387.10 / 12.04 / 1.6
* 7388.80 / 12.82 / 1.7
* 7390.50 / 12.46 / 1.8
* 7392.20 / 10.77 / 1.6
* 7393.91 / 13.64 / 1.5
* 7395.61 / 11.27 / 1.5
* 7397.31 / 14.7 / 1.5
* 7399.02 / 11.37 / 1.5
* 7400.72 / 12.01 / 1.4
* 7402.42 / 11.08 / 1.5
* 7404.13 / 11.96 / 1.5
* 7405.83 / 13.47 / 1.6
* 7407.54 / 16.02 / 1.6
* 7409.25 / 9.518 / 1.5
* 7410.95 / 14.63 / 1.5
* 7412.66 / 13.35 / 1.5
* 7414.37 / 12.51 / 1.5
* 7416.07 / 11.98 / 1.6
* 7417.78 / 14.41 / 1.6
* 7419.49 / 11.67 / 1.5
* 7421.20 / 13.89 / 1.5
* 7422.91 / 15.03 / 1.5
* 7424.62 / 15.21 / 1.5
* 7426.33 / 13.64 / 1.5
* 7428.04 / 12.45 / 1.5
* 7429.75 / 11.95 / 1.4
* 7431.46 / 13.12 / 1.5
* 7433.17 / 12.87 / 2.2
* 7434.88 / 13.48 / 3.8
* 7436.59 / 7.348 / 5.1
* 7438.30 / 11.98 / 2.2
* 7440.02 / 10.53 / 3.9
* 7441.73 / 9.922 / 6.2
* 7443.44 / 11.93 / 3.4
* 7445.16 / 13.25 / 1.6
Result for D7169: 0.10 mag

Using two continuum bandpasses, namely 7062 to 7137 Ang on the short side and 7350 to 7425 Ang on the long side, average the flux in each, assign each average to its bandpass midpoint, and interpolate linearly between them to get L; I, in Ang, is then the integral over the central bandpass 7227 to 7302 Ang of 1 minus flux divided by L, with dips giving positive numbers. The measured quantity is -3.3 Ang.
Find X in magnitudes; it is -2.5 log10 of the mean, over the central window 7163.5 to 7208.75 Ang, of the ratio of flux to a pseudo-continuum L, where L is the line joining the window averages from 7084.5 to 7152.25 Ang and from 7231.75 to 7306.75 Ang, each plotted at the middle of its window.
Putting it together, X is 0.09 mag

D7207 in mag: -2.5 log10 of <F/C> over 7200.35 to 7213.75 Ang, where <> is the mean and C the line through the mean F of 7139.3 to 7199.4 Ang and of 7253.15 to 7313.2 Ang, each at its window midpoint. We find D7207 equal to 0.04 mag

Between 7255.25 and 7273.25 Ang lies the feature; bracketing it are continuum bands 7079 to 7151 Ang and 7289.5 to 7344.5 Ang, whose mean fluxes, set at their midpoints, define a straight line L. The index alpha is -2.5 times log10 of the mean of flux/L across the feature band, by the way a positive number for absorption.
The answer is 0.064 mag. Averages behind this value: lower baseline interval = 13.3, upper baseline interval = 13.8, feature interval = 12.9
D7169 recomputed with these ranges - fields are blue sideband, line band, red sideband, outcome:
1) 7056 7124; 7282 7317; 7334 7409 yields -0.07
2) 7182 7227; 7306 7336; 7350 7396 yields -0.08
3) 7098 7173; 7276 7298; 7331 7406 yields -0.08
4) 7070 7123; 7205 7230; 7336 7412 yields 0.02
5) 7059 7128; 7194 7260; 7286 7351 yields 0.03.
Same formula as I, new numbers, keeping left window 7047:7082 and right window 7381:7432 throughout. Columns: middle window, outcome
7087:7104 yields 0.8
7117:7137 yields 0.6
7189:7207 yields 1.4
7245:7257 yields -1.8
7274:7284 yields 0.2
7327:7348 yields -1.1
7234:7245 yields -0.1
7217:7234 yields 0.7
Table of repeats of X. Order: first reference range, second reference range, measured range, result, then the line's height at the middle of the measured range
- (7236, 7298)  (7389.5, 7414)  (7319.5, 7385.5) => -0.03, 13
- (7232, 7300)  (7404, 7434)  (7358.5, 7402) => 0.02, 13.4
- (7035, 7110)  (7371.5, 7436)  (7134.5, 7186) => 0.04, 13.4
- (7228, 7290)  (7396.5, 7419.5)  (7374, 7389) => -0.02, 12.9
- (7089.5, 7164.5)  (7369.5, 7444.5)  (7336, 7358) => 0.04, 12.9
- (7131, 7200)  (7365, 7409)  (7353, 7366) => 0.14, 13.2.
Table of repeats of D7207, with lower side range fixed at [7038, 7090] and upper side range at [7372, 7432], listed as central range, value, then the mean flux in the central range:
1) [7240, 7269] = -0.04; 13.8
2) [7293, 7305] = -0.13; 14.9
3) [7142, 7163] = 0.02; 13.2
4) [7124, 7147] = 0.05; 13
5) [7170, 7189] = 0.12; 12.1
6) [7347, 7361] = 0.13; 11.6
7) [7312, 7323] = 0.00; 13.1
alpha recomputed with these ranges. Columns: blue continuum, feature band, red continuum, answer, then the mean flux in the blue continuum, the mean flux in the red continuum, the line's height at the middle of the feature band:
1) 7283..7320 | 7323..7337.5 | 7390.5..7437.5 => -0.052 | 13.9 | 12.7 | 13.6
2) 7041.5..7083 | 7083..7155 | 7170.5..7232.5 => 0.029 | 14.1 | 12.5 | 13.4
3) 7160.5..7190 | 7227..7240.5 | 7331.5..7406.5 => -0.030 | 12.5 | 12.8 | 12.6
